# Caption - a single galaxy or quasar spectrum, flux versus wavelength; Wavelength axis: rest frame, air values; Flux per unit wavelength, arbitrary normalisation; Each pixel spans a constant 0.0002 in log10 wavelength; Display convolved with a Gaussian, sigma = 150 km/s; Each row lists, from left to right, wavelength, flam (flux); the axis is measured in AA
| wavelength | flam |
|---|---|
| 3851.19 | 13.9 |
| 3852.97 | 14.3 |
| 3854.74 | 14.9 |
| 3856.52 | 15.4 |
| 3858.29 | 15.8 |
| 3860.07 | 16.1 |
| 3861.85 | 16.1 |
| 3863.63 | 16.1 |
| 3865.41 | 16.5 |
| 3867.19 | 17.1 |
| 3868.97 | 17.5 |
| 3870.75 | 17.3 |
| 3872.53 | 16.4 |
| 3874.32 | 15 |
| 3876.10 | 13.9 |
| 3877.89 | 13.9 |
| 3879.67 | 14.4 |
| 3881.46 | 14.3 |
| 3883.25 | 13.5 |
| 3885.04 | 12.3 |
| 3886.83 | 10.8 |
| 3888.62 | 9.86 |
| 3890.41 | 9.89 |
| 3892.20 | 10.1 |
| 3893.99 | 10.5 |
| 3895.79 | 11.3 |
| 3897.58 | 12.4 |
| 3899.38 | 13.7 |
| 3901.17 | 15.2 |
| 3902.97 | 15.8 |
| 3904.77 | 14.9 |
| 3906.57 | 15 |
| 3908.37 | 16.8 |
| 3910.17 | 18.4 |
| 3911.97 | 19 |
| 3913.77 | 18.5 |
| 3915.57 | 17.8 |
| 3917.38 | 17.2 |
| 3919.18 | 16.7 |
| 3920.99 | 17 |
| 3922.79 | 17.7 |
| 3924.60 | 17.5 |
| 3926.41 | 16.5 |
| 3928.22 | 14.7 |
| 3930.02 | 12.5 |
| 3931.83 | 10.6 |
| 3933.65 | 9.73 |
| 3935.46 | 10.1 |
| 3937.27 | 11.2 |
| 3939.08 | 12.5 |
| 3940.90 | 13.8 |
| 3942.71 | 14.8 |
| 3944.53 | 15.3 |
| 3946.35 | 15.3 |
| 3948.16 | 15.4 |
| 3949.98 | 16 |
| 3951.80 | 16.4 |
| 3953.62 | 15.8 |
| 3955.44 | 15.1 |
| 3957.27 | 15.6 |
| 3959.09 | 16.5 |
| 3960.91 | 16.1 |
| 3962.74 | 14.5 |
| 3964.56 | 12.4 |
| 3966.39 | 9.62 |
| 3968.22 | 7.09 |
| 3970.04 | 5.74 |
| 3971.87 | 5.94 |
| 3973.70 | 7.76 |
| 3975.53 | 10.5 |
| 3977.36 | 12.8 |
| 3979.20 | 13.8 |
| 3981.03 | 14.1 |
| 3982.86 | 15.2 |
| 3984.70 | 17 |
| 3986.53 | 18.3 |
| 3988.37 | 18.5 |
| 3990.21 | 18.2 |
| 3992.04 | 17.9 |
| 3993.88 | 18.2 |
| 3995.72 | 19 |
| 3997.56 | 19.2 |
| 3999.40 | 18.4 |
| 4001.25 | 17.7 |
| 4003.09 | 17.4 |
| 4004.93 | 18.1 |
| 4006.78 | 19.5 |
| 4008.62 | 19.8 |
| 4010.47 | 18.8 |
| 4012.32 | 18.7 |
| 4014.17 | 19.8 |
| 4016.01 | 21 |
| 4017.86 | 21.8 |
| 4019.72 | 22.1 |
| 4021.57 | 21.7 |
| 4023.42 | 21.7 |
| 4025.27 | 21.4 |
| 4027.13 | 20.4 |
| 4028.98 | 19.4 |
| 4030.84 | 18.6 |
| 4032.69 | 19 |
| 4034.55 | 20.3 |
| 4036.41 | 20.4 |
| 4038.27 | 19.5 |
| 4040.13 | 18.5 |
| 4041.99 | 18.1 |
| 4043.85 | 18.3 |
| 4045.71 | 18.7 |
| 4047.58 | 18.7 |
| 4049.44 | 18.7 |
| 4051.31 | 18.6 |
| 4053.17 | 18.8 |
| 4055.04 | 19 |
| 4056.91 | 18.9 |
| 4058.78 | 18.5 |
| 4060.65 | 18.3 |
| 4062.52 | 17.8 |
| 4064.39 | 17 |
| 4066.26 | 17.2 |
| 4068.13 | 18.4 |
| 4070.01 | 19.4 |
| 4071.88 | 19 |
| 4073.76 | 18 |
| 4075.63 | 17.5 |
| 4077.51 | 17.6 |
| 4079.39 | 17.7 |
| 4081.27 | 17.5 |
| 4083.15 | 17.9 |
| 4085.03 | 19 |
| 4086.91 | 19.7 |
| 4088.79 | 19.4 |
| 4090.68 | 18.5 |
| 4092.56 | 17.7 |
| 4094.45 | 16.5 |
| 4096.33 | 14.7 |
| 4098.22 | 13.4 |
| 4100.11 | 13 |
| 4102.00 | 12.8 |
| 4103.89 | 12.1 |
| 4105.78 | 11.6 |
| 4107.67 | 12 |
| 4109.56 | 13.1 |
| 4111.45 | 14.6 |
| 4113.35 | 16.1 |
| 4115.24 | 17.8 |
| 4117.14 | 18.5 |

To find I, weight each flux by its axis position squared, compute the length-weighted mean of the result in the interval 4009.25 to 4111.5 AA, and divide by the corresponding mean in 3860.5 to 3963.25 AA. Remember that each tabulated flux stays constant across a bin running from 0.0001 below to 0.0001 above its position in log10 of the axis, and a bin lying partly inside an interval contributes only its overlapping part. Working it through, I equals 1.32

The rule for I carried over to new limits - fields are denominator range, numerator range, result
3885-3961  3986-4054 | 1.40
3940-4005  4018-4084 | 1.33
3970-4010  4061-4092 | 1.20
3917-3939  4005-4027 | 1.51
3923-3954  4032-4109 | 1.33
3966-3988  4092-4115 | 1.27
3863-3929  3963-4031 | 1.17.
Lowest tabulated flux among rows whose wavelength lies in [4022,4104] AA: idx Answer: 12.1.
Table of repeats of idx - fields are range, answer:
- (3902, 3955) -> 9.73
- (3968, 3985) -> 5.74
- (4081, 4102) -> 12.8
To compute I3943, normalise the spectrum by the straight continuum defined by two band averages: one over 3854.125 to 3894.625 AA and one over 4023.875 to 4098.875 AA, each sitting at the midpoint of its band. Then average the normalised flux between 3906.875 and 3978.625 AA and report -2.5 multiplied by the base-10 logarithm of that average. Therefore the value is 0.12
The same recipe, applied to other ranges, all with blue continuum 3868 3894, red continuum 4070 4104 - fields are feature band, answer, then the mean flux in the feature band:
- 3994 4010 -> -0.20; 18.6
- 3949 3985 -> 0.16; 12.8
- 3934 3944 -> 0.16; 12.4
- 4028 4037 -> -0.21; 19.5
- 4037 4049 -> -0.16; 18.7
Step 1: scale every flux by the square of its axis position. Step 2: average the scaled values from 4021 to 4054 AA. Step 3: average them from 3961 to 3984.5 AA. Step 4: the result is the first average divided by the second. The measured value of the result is 1.80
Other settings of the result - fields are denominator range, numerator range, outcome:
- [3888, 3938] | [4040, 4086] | 1.37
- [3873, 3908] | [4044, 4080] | 1.53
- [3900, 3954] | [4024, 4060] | 1.33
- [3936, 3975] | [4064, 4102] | 1.43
